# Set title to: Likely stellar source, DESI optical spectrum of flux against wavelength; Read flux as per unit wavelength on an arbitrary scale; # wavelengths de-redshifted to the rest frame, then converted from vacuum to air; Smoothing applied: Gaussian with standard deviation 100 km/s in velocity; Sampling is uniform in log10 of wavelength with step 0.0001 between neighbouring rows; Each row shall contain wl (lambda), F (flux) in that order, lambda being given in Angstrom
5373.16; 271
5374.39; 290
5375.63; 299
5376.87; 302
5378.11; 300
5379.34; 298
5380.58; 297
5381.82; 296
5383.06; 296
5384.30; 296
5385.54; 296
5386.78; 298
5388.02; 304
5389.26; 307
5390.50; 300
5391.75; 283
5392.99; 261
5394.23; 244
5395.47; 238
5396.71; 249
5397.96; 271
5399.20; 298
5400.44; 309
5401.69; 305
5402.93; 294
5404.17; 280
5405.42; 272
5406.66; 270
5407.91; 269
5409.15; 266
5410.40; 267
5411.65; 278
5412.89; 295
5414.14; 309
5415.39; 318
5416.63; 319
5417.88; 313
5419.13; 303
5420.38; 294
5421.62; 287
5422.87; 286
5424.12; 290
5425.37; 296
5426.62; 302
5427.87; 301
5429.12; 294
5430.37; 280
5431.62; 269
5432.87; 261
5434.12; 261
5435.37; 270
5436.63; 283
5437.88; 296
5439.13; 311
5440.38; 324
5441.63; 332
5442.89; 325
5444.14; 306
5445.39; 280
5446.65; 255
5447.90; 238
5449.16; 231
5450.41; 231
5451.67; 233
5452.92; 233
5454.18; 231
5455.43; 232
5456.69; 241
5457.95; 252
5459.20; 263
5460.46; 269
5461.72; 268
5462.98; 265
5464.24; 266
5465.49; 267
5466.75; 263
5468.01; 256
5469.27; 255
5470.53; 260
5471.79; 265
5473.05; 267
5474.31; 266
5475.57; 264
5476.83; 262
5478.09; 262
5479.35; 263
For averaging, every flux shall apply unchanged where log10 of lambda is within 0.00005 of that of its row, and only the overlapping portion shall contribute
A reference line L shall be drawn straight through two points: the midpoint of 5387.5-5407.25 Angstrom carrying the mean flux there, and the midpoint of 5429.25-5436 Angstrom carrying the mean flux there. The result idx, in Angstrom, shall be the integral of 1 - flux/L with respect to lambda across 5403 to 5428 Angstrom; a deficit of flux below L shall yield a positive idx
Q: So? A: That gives -1.4 Angstrom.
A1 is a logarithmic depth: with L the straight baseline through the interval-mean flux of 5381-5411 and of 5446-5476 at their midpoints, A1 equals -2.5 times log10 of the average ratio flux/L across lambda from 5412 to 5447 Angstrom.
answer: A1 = -0.11 mag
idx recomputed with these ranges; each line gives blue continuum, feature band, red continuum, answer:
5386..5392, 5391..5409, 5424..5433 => 1.3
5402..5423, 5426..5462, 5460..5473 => 0.4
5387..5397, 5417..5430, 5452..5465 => -1.6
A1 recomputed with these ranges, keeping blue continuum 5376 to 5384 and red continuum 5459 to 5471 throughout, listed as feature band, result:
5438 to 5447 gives -0.125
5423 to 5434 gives -0.028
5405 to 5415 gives 0.025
